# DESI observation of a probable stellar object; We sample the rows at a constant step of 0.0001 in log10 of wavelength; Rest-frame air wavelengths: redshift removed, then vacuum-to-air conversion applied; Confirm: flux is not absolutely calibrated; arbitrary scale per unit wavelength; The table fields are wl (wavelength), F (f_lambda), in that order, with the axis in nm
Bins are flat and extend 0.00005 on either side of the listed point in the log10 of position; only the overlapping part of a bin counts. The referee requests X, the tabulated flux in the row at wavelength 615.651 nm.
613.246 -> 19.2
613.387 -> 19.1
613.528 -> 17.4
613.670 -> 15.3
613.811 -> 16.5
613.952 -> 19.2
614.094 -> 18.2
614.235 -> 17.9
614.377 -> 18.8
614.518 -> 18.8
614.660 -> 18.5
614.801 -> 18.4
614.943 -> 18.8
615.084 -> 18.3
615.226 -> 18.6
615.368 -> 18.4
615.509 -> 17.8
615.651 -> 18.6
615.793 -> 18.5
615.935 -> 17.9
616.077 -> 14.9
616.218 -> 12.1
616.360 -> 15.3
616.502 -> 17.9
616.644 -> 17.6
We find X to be 18.6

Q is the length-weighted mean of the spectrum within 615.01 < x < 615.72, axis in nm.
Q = 18.4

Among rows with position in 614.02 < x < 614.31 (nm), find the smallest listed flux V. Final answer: 17.9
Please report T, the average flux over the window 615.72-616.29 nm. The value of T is 15.9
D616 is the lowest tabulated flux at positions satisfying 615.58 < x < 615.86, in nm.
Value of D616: 18.5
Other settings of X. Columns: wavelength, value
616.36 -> 15.3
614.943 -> 18.8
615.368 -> 18.4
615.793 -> 18.5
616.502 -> 17.9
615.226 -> 18.6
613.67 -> 15.3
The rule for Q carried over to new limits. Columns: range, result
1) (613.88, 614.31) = 18.4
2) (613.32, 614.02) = 17.5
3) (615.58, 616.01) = 18.3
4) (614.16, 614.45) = 18.4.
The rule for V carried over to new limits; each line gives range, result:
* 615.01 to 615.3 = 18.3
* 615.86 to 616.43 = 12.1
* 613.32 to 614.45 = 15.3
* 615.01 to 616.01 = 17.8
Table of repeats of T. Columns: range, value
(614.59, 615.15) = 18.5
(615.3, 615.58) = 18.1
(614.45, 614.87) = 18.6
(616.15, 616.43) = 13.7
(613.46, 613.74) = 16.3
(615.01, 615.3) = 18.4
